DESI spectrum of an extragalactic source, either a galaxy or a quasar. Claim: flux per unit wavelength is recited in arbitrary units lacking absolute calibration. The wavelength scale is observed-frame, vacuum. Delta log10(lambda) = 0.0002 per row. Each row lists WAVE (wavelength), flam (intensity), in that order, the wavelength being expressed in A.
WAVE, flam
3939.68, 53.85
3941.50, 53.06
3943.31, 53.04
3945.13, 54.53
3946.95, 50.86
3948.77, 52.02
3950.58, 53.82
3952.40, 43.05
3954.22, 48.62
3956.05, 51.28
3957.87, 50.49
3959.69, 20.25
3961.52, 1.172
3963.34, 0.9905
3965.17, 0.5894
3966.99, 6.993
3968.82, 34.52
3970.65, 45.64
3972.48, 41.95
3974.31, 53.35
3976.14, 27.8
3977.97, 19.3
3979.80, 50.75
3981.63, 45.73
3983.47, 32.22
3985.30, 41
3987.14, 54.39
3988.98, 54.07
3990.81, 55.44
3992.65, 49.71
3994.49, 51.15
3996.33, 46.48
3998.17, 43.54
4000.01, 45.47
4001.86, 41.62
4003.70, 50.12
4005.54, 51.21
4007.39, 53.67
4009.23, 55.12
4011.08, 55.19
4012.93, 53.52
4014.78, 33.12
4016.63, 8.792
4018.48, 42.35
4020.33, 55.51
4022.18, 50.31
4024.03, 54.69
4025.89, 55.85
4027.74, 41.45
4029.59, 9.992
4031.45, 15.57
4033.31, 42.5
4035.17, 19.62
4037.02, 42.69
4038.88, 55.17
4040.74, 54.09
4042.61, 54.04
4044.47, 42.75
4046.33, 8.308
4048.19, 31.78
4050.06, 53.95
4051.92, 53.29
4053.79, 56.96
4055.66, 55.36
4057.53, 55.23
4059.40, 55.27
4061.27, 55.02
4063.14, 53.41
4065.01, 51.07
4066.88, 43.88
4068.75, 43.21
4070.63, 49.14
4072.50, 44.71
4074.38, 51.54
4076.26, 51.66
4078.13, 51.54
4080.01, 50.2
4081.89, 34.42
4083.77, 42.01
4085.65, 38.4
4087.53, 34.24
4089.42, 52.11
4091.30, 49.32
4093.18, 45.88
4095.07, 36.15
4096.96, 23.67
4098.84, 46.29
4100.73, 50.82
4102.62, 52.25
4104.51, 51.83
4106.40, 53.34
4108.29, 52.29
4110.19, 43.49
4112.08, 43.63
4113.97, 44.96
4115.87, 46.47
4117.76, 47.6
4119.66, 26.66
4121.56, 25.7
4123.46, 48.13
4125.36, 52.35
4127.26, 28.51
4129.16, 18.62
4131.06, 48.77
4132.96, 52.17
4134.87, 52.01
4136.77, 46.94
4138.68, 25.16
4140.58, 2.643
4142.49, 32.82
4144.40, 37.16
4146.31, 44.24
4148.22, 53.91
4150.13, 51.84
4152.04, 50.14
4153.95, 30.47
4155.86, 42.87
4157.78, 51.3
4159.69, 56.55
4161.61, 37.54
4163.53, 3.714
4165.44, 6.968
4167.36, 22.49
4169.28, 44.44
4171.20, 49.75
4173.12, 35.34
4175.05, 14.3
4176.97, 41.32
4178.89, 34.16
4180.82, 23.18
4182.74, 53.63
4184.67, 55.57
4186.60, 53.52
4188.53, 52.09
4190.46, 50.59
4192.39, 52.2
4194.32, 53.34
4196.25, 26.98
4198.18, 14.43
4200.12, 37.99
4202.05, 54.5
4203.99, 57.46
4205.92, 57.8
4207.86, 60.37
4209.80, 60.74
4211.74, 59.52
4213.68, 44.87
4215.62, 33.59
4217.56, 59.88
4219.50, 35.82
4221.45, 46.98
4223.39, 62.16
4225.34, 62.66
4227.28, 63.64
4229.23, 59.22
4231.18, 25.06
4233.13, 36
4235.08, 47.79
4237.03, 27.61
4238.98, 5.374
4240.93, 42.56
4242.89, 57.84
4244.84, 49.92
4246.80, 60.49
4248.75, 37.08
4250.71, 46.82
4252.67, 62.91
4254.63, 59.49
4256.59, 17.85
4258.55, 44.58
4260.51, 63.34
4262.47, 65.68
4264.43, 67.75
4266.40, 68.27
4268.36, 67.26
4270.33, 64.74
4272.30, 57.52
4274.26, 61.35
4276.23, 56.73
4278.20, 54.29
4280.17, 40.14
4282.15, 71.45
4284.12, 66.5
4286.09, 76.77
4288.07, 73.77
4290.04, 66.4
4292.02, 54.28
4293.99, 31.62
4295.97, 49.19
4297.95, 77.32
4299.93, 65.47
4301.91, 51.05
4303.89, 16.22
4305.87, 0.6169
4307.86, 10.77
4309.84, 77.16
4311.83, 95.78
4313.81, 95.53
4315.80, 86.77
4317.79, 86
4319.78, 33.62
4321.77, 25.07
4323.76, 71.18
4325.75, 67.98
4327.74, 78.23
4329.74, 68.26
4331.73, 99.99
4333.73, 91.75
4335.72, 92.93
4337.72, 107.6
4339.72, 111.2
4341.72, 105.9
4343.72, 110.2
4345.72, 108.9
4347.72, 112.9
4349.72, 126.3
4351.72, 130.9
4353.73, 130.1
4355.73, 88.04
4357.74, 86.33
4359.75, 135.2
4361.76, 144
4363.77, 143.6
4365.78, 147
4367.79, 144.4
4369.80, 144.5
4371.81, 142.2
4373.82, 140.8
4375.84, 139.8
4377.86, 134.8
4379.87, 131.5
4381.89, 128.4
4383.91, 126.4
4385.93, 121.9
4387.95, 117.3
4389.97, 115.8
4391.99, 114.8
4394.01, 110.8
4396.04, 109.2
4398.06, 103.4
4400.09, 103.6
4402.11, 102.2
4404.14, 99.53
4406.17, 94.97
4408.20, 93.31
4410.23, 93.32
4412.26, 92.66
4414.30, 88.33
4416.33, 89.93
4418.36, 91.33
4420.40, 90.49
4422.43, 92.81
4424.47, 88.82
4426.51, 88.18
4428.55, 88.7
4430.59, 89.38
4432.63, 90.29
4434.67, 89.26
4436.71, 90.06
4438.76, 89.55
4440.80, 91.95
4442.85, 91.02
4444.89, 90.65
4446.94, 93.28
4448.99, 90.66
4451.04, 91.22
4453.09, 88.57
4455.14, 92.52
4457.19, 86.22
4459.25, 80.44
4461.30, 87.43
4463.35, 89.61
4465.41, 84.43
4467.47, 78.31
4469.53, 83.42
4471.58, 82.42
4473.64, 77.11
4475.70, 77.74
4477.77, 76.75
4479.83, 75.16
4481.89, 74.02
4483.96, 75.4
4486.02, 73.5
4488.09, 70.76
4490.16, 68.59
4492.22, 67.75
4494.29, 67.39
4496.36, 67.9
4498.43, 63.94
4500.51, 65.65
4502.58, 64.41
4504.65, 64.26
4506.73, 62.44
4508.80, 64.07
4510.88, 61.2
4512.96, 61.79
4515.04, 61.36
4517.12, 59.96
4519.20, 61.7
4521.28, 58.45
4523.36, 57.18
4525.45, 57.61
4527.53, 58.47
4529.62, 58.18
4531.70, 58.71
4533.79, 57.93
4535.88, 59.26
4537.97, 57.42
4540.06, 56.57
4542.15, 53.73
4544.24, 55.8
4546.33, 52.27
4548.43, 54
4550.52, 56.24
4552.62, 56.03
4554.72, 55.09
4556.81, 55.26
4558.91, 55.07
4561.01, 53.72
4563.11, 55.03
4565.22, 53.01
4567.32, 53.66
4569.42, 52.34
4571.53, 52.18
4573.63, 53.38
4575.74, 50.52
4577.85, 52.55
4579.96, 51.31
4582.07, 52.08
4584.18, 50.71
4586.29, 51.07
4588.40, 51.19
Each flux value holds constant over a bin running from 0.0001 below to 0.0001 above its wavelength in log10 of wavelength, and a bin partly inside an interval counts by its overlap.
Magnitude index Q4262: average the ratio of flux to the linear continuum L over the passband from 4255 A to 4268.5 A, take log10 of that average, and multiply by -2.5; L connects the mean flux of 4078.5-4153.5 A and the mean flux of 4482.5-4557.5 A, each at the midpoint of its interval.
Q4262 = -0.144 mag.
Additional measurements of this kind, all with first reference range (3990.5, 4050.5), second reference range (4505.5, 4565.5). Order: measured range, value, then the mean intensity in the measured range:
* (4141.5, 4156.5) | 0.09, 42.9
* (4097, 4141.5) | 0.11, 41.4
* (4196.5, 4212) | -0.01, 48.9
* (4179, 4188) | 0.05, 45.5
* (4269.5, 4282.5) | -0.14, 57.3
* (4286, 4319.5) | -0.15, 58.7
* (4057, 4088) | -0.07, 47.4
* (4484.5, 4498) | -0.23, 69.3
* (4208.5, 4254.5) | 0.03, 47.6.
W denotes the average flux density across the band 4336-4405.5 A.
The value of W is 121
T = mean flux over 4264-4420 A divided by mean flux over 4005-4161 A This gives 2.1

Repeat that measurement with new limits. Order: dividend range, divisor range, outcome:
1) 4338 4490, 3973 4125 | 2.28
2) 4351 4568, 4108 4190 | 2.19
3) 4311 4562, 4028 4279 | 1.95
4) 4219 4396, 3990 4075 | 1.74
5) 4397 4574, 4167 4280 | 1.54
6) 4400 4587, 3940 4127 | 1.66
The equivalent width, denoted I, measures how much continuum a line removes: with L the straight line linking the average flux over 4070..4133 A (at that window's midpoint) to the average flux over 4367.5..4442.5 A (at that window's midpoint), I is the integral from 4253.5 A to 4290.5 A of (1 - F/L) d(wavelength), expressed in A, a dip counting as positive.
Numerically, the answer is 8.9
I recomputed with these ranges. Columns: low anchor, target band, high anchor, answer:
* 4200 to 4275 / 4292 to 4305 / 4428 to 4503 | 2.36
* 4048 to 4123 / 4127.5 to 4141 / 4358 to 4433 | 4.90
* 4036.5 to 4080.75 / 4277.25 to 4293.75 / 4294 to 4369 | 4.02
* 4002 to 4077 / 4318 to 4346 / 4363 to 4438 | 4.21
